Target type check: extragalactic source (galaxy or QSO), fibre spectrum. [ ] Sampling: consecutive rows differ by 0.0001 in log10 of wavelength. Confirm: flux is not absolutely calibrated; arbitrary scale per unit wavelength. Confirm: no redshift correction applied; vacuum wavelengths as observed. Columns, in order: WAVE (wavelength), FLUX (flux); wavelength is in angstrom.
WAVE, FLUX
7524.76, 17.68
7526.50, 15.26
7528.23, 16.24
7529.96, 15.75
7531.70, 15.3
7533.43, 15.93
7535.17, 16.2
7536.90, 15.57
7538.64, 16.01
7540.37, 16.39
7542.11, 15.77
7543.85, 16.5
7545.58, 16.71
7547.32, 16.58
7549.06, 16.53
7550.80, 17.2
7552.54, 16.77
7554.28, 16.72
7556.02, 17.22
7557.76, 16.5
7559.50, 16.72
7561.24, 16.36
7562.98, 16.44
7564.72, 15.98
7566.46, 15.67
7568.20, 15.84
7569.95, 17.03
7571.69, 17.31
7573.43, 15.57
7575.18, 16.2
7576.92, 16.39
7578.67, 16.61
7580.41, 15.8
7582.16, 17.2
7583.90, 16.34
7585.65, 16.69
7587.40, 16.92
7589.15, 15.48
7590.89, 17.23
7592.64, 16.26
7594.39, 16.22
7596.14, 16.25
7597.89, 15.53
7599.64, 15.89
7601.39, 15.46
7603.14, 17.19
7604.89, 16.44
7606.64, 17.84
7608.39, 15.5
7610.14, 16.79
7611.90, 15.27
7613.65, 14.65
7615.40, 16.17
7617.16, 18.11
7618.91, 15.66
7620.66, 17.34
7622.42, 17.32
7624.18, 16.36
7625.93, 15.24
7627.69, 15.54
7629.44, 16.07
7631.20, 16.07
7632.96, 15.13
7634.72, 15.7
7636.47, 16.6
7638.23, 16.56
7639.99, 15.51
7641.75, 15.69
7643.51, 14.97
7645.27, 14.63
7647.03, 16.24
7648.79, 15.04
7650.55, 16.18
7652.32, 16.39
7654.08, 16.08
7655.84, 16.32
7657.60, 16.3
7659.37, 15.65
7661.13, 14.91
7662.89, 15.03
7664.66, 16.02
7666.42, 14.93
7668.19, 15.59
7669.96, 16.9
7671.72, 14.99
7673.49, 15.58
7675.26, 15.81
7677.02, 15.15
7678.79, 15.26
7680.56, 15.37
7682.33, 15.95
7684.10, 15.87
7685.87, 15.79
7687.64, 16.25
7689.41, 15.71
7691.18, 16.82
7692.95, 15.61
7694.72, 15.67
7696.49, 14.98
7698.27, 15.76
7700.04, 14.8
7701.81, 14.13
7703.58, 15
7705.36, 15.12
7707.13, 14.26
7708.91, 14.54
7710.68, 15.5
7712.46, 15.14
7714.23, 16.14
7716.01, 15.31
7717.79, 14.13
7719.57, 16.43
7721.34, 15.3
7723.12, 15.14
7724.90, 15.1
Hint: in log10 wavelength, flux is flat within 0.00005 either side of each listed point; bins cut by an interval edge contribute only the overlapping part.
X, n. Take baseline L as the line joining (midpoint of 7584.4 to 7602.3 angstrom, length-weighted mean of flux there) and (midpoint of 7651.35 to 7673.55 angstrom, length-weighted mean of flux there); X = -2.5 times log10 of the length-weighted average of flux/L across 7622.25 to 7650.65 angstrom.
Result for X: 0.01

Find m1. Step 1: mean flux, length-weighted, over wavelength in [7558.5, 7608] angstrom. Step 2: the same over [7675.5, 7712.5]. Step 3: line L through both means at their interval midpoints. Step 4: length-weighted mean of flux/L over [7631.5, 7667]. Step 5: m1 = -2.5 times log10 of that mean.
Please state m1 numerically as 0.01 mag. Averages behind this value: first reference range 16.4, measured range 15.7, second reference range 15.4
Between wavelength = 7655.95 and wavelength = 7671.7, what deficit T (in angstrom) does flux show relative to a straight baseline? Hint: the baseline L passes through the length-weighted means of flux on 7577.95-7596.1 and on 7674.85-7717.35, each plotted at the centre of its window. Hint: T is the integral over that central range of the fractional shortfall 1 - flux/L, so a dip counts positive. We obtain 0.05 angstrom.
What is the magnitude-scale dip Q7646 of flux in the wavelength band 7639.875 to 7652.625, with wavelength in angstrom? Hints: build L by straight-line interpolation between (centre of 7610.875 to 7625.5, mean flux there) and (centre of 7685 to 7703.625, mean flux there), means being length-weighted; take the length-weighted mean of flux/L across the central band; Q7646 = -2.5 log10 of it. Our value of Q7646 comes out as 0.03 mag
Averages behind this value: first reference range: 16.3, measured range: 15.5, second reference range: 15.5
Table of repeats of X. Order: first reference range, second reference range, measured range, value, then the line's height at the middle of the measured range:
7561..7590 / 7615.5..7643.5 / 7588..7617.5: 0.00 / 16.2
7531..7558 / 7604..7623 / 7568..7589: 0.00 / 16.4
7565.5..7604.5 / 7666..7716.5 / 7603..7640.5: -0.01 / 16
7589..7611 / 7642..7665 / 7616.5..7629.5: -0.03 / 16.1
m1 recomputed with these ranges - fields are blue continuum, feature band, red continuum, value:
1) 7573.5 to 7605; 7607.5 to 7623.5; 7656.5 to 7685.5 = -0.02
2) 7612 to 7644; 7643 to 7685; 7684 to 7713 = 0.00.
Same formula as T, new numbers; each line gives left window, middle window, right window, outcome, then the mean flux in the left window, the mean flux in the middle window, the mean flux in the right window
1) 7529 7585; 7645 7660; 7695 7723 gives -0.3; 16.3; 15.9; 15.1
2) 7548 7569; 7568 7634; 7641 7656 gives -0.7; 16.5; 16.3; 15.7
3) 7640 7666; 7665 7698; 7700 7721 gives -0.7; 15.7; 15.7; 15.1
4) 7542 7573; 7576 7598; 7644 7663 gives -0.1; 16.6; 16.4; 15.7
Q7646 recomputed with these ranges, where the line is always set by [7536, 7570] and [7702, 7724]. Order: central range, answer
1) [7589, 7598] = -0.01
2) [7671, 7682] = 0.00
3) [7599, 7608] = -0.04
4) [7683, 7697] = -0.04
